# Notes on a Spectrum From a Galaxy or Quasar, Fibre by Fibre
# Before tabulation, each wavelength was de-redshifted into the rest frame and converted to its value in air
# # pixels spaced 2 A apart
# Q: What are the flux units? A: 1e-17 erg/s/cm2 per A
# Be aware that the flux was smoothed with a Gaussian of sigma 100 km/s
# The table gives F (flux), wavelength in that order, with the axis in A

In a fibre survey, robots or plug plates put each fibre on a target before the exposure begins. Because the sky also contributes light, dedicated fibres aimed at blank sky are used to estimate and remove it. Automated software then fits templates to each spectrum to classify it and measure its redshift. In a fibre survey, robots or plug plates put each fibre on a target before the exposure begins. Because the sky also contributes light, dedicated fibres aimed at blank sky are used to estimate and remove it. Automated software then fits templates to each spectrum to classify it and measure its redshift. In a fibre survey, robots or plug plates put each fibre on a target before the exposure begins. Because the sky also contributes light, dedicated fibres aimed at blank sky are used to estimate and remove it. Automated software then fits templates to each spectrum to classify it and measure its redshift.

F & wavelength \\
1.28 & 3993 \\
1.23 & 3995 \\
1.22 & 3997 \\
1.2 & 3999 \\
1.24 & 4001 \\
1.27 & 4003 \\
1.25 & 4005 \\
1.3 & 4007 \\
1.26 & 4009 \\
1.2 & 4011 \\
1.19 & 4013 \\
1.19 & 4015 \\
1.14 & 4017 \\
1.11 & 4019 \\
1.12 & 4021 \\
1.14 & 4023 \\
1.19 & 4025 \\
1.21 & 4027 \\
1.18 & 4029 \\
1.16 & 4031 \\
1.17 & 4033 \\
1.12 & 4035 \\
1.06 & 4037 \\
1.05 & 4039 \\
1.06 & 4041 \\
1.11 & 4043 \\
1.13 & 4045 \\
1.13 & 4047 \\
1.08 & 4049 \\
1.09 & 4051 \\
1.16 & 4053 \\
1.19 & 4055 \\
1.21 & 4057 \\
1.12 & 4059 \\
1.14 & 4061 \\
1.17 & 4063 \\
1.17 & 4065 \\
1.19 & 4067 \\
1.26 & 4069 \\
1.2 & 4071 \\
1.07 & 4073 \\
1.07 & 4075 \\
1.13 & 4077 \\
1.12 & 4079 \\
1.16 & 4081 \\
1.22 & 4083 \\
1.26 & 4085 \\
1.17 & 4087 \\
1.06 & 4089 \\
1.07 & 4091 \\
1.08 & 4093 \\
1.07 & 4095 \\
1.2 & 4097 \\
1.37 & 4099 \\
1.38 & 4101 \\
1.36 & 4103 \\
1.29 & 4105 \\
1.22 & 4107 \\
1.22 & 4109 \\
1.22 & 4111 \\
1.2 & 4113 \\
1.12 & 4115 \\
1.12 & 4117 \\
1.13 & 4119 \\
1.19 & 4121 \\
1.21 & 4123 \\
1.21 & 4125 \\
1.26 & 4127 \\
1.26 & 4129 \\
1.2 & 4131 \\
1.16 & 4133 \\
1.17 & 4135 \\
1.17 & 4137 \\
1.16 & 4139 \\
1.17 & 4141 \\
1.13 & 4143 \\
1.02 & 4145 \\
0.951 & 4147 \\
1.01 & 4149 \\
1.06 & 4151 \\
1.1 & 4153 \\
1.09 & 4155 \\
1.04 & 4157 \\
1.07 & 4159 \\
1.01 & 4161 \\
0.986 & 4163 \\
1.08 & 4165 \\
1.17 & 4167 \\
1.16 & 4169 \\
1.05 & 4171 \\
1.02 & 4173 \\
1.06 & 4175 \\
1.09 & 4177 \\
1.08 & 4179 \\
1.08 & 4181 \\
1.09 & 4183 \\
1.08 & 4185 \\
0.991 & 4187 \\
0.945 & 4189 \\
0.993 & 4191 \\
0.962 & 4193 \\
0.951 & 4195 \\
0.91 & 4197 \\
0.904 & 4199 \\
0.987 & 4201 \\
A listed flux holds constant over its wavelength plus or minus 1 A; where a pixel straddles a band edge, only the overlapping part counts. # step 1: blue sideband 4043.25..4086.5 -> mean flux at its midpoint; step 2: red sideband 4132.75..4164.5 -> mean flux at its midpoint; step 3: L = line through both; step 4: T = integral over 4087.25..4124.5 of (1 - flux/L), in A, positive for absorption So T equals -2.6 A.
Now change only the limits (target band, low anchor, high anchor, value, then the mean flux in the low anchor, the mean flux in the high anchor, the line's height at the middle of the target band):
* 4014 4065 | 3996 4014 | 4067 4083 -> 2.42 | 1.24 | 1.15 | 1.19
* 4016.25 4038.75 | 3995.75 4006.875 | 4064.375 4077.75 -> 1.24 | 1.24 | 1.16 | 1.21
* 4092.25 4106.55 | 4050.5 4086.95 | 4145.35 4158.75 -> -1.70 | 1.16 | 1.04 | 1.12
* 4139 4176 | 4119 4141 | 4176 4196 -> 1.44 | 1.19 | 1.03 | 1.11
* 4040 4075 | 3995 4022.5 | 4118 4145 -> 1.53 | 1.21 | 1.18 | 1.2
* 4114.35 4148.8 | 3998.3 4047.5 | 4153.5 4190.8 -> -1.98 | 1.17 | 1.06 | 1.09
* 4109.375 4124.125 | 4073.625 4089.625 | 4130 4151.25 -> -0.60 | 1.15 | 1.11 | 1.13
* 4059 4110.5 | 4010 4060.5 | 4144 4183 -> -3.53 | 1.14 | 1.06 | 1.11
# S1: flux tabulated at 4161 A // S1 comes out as 1.01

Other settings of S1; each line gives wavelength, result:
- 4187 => 0.991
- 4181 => 1.08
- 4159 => 1.07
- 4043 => 1.11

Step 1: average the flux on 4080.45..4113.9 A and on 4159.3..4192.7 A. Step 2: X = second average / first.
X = 0.9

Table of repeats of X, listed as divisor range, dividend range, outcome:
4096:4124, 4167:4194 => 0.85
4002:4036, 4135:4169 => 0.91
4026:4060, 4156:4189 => 0.94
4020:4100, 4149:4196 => 0.92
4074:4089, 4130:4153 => 0.96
